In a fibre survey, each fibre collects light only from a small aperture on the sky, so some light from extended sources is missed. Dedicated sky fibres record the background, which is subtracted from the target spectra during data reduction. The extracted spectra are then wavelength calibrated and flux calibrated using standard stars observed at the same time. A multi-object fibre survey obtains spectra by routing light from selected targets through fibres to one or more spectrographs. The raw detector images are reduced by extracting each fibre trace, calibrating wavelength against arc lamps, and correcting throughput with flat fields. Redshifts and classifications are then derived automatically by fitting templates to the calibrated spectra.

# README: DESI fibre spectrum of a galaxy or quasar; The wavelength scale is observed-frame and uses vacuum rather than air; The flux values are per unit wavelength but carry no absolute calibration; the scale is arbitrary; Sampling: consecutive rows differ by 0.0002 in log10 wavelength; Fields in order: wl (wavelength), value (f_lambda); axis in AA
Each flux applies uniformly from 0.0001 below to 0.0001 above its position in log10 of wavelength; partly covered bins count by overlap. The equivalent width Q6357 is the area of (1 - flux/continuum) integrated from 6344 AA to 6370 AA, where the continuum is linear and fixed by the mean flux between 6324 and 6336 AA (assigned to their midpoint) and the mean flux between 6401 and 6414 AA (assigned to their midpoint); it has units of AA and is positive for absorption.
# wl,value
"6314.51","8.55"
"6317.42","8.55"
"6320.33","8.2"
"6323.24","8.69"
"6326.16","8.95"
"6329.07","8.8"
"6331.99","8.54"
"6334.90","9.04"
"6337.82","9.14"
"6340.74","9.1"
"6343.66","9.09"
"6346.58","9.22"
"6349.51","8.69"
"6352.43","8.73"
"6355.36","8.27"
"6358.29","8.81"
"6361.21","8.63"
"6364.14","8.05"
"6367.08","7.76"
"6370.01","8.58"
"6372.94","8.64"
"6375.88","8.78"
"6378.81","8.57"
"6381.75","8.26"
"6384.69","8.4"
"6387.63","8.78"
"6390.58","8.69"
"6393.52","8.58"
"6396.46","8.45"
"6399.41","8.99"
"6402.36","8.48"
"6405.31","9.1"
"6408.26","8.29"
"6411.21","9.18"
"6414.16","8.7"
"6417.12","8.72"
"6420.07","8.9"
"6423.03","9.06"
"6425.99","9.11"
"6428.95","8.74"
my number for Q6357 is 0.7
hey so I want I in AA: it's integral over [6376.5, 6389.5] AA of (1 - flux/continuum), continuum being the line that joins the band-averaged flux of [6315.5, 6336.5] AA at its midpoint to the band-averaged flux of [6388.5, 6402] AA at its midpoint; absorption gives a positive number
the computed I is 0.2 AA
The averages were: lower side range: 8.68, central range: 8.52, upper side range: 8.66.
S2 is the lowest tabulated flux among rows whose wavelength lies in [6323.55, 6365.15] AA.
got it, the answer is 8.05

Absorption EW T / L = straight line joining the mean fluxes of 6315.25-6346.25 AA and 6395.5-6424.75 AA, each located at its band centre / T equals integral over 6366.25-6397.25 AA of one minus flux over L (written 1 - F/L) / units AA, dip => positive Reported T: 1.0 AA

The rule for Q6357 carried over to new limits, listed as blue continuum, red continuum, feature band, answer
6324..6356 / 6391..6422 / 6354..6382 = 1.2 AA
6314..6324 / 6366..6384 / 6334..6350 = -1.1 AA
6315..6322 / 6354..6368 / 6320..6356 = -2.0 AA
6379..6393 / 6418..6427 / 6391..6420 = 0.2 AA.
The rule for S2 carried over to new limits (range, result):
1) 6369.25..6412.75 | 8.26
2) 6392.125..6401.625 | 8.45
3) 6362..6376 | 7.76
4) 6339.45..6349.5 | 9.09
